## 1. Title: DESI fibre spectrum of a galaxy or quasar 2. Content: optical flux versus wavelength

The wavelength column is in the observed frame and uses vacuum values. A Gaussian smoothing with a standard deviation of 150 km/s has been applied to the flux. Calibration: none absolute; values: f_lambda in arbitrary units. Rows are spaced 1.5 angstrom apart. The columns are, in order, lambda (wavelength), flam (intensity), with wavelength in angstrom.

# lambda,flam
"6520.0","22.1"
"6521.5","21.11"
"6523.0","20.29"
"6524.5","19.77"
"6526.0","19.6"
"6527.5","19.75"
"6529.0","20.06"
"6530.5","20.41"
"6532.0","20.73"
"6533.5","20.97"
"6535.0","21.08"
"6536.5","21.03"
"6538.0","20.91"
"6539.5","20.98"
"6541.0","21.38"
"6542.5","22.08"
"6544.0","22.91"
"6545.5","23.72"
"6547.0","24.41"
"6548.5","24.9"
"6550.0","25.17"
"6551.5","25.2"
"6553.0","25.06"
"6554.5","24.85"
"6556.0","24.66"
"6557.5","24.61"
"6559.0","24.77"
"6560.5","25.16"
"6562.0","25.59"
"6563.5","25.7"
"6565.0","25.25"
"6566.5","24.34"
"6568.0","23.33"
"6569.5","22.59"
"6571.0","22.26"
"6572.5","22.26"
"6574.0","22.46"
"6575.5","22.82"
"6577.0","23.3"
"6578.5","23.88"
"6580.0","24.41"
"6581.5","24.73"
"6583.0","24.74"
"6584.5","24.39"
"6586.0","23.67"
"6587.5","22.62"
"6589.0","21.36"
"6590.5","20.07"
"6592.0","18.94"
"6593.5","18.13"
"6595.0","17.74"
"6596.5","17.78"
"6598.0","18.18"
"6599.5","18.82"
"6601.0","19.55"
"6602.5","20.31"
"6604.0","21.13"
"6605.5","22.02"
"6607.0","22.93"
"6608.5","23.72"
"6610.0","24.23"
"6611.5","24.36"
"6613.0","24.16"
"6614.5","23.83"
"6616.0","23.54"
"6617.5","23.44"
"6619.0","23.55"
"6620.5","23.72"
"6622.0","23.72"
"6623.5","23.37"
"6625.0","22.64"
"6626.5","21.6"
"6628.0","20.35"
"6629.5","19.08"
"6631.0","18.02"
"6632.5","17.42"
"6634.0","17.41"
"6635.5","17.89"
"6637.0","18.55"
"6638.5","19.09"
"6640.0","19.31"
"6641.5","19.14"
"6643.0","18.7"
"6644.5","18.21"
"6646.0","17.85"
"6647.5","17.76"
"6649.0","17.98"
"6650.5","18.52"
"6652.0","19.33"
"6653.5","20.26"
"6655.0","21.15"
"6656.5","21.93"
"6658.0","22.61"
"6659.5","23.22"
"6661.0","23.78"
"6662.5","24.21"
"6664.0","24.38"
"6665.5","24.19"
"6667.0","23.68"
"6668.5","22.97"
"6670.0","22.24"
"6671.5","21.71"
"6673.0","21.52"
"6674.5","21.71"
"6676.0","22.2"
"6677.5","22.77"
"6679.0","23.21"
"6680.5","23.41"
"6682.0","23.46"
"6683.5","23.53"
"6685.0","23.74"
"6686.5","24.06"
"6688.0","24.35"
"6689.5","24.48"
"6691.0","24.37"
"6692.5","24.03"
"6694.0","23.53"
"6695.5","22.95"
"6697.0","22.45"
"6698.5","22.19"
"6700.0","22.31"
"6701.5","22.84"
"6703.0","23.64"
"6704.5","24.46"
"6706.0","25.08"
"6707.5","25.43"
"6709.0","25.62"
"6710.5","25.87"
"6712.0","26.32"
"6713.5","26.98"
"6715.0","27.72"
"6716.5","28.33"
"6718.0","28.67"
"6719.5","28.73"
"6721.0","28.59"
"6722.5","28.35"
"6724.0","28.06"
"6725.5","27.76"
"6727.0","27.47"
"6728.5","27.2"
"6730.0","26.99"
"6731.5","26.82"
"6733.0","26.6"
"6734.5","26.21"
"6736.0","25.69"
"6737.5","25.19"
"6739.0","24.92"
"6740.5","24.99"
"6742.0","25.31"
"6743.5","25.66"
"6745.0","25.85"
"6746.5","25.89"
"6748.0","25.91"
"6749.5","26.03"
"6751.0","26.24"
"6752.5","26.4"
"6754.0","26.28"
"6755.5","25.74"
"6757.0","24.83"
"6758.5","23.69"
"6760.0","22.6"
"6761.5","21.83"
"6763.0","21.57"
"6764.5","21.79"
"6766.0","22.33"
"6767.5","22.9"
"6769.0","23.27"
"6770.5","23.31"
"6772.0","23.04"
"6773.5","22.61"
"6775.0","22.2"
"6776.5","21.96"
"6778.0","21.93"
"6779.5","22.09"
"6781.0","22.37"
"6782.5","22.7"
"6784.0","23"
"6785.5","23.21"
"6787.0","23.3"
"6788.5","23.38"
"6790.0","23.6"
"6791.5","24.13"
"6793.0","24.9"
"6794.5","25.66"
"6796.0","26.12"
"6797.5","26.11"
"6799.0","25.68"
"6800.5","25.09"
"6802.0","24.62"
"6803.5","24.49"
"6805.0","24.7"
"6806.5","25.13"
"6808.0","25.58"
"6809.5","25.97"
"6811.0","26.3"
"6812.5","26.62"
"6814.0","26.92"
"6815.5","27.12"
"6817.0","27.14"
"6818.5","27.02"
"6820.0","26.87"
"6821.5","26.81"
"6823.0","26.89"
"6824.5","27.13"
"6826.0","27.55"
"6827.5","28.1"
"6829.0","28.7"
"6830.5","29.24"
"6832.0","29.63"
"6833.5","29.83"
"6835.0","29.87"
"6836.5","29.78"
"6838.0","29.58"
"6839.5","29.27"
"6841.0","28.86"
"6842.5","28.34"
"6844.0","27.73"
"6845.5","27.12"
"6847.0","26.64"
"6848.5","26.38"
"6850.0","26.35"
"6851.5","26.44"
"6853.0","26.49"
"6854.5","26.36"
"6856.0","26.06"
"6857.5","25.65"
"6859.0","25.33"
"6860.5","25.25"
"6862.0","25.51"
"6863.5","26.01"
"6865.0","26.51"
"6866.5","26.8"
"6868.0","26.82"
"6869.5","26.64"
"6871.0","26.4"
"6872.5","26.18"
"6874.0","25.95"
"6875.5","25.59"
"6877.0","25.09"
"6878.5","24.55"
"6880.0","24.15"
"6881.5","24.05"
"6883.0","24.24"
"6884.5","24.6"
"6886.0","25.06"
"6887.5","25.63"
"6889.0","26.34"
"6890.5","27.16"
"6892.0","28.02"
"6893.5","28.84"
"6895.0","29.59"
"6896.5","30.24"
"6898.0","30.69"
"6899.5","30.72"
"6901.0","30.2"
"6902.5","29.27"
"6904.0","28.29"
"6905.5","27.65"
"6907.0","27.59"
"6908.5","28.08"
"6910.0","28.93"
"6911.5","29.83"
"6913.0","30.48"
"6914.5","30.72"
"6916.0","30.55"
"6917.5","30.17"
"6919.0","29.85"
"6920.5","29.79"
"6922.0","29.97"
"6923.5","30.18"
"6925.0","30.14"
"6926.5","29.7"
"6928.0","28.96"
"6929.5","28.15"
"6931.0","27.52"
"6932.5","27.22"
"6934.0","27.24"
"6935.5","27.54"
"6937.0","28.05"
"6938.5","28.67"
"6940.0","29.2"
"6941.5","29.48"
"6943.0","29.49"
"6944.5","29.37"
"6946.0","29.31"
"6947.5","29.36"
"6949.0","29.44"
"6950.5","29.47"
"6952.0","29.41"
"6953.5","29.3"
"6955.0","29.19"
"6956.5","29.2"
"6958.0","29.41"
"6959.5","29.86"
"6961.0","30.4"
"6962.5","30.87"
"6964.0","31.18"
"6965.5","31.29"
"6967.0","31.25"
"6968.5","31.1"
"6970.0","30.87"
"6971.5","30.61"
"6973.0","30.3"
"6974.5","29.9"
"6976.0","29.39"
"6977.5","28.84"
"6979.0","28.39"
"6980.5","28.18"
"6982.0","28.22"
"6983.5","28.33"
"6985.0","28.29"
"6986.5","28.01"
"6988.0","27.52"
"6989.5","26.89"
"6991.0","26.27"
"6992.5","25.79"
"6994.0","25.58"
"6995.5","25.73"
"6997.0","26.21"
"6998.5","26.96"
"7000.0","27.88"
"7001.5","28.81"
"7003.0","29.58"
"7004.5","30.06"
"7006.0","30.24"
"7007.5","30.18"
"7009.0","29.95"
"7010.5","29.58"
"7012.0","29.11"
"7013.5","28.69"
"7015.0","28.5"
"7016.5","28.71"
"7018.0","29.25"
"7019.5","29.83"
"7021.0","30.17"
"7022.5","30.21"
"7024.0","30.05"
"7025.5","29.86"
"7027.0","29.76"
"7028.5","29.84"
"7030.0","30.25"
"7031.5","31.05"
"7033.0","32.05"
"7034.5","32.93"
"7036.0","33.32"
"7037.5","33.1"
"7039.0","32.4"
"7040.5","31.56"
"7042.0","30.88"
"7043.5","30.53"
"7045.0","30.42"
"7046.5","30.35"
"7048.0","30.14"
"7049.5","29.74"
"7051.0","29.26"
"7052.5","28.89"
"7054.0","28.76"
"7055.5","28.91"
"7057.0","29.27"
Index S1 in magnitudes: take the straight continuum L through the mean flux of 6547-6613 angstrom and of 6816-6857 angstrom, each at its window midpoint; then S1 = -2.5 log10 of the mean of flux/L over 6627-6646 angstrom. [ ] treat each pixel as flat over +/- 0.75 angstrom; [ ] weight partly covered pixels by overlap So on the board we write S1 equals 0.27 mag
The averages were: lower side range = 22.9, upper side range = 27.8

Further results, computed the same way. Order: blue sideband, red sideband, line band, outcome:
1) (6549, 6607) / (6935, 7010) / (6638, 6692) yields 0.107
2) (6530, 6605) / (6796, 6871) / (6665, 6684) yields 0.069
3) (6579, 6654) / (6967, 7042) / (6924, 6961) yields -0.036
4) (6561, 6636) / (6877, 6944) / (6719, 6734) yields -0.125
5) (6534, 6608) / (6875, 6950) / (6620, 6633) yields 0.117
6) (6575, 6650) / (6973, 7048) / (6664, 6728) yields -0.083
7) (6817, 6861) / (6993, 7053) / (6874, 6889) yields 0.130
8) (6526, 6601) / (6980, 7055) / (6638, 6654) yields 0.258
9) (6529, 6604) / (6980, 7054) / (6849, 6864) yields 0.040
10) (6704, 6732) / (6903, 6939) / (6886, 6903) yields 0.004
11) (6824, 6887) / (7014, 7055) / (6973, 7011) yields 0.050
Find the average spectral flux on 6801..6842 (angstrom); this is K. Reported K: 27.4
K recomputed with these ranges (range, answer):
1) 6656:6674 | 23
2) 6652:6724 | 24.1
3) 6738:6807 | 24.1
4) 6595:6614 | 21.3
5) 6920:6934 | 29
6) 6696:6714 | 24.4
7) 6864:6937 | 27.9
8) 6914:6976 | 29.6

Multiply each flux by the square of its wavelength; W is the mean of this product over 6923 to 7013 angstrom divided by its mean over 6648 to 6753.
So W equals 1.3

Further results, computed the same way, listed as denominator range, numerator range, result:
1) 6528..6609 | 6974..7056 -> 1.49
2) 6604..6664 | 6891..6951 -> 1.50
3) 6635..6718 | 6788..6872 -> 1.23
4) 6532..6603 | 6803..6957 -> 1.35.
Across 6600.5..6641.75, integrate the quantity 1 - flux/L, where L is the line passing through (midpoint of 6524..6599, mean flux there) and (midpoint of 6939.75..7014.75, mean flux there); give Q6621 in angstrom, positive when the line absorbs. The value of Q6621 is 3.55 angstrom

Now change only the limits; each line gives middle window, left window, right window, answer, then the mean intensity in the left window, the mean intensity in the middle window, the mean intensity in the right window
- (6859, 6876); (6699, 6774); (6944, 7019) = 0.75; 25.4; 26.1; 29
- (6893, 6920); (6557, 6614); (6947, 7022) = -1.74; 22.5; 29.5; 29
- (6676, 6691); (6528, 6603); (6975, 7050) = 0.41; 22.5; 23.6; 29.4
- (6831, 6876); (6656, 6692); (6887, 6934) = 0.80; 23.3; 27.1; 29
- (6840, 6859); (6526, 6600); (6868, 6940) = 0.18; 22.5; 26.8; 28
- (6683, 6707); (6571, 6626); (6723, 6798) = -0.03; 22.2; 23.6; 24.6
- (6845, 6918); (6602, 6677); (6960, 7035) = -1.21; 21.4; 27.2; 29.2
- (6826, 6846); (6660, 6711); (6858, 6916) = -1.99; 23.5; 28.9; 27.2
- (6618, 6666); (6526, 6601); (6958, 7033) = 6.29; 22.5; 20.6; 29.2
